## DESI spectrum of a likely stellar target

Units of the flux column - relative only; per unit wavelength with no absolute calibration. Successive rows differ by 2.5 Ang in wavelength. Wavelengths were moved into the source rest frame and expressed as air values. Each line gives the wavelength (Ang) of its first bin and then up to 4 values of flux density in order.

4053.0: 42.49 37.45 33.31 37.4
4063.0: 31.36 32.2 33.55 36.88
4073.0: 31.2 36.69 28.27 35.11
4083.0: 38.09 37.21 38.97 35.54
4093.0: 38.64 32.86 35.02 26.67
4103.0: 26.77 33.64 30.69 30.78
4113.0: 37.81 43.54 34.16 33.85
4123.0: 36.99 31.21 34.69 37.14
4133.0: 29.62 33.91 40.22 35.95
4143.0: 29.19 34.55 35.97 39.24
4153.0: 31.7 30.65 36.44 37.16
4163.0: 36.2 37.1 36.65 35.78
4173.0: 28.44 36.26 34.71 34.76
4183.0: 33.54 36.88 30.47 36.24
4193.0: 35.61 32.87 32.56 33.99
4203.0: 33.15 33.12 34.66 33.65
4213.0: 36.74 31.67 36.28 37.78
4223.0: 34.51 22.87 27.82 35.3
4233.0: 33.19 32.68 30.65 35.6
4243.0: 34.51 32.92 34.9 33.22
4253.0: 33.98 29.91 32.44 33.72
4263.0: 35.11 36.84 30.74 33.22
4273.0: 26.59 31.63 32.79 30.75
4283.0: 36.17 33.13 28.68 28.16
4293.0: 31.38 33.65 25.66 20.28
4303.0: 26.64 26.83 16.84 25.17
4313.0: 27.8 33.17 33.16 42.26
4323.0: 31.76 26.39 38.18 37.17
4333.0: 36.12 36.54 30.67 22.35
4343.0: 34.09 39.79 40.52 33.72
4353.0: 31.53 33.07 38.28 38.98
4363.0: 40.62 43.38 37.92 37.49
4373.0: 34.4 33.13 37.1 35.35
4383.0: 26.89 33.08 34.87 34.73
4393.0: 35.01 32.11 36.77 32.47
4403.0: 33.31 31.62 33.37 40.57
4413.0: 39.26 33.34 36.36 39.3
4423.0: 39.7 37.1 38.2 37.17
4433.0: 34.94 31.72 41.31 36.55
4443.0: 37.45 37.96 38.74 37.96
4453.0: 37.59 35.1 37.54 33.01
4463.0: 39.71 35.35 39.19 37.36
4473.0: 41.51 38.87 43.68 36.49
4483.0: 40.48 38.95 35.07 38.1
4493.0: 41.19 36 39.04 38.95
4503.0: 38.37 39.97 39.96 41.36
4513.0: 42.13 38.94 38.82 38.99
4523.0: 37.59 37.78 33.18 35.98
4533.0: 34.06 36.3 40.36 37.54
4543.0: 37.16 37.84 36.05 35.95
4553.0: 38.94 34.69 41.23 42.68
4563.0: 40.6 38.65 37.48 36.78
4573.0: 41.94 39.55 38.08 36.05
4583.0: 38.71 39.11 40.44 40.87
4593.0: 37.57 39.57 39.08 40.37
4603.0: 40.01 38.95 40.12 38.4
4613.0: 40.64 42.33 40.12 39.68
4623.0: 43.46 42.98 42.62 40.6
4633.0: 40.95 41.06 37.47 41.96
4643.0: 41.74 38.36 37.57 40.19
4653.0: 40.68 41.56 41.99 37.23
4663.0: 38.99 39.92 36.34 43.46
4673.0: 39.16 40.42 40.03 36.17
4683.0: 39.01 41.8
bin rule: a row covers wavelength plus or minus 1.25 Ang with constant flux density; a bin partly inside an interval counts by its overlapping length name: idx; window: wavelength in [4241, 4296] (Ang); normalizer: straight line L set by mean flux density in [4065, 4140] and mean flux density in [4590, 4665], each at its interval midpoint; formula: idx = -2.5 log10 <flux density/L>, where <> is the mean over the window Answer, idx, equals 0.119 mag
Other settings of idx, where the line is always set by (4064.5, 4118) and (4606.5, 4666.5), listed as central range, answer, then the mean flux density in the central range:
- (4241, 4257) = 0.086 mag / 33.3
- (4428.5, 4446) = 0.042 mag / 36.7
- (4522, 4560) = 0.065 mag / 37.1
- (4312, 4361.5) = 0.085 mag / 34.3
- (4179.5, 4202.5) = 0.042 mag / 34.1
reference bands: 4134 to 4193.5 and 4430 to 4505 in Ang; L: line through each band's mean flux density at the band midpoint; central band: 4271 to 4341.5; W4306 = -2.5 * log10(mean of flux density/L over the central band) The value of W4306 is 0.19 mag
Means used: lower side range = 34.9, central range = 30.4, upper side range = 37.9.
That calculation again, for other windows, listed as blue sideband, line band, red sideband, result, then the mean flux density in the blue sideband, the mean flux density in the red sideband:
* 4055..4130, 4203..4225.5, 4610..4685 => 0.049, 34.3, 40.2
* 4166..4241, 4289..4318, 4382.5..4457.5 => 0.266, 33.6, 35.9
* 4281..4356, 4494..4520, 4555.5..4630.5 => -0.062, 31.3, 39.9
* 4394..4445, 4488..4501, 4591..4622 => -0.019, 36.2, 39.8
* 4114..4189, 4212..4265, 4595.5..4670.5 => 0.085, 34.9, 40.2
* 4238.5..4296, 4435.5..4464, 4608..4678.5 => -0.027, 32.6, 40.4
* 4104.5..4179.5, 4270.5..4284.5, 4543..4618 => 0.140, 34.8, 39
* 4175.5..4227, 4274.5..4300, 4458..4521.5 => 0.146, 33.8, 38.8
